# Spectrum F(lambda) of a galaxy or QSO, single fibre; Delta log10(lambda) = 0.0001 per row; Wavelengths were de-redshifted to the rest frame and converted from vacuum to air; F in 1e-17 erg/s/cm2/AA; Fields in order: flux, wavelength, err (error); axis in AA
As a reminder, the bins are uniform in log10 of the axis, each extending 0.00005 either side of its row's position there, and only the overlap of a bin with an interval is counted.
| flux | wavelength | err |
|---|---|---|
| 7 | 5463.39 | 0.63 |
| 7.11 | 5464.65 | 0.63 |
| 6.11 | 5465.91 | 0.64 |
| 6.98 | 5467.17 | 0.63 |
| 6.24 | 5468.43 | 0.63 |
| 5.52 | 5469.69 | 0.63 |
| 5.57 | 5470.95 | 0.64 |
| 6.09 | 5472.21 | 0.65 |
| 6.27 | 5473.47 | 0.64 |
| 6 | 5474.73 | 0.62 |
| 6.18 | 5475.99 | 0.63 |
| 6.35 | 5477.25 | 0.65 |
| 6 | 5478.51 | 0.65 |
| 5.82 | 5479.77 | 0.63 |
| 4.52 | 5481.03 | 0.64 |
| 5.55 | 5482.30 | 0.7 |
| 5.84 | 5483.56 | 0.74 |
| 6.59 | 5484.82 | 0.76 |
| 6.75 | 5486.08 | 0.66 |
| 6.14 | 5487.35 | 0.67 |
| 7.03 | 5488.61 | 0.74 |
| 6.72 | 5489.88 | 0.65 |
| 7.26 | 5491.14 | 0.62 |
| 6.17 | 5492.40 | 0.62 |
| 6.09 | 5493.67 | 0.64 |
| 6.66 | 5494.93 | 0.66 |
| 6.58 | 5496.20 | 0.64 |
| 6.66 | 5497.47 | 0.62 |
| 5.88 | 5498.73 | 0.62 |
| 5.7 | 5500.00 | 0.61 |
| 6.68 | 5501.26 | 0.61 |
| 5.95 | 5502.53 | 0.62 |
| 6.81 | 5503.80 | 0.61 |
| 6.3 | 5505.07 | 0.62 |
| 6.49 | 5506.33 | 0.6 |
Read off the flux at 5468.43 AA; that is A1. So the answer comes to 6.24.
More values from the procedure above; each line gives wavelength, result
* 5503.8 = 6.81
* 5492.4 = 6.17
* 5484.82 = 6.59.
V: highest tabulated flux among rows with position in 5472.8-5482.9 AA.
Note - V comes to 6.35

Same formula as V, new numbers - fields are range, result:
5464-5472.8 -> 7.11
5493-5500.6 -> 6.66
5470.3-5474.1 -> 6.27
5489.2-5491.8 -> 7.26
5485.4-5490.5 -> 7.03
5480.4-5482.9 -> 5.55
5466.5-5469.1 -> 6.98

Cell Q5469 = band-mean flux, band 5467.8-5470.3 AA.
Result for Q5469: 5.88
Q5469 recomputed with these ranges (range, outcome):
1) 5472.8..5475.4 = 6.14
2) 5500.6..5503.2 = 6.31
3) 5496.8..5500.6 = 6.08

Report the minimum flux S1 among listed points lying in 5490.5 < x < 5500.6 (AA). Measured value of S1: 5.7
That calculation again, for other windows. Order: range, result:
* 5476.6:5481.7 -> 4.52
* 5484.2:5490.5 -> 6.14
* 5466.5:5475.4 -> 5.52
